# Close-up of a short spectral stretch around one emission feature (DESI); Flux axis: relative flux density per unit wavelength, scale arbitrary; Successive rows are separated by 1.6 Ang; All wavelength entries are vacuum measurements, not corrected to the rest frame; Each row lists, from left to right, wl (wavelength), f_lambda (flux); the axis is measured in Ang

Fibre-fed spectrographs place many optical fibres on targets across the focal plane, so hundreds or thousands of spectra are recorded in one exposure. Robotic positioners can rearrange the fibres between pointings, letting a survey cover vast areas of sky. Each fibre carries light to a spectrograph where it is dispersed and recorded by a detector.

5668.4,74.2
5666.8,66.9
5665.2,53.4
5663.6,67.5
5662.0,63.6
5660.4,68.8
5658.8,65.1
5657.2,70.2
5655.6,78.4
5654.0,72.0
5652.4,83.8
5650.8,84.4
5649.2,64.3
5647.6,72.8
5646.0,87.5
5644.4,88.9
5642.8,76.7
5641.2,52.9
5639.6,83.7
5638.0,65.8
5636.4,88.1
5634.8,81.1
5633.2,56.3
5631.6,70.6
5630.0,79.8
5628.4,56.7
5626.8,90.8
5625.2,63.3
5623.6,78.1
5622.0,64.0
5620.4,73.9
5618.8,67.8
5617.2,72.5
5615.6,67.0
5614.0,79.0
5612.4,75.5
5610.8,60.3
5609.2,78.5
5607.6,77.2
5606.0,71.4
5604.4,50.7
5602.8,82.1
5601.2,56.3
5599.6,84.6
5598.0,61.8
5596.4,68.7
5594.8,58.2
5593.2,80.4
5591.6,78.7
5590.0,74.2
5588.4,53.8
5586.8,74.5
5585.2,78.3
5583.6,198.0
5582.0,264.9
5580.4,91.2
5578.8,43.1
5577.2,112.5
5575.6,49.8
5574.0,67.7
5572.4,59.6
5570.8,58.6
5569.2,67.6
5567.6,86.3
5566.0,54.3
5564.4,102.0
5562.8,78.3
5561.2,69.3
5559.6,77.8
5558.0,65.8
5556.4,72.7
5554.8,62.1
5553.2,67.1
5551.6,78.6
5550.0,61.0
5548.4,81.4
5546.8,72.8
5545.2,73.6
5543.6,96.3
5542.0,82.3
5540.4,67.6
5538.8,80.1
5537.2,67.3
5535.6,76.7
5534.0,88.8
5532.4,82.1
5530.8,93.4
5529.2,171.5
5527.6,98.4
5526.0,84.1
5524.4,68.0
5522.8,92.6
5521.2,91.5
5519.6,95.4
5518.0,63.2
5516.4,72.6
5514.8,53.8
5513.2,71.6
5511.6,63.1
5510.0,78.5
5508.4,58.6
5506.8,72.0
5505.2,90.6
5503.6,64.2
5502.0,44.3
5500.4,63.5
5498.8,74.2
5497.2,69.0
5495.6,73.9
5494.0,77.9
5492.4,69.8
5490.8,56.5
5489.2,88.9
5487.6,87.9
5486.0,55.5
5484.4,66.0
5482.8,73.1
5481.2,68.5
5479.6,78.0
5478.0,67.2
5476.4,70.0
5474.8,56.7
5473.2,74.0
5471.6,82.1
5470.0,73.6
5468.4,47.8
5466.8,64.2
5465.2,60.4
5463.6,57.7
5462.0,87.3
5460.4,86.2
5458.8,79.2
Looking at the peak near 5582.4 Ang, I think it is [O III]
